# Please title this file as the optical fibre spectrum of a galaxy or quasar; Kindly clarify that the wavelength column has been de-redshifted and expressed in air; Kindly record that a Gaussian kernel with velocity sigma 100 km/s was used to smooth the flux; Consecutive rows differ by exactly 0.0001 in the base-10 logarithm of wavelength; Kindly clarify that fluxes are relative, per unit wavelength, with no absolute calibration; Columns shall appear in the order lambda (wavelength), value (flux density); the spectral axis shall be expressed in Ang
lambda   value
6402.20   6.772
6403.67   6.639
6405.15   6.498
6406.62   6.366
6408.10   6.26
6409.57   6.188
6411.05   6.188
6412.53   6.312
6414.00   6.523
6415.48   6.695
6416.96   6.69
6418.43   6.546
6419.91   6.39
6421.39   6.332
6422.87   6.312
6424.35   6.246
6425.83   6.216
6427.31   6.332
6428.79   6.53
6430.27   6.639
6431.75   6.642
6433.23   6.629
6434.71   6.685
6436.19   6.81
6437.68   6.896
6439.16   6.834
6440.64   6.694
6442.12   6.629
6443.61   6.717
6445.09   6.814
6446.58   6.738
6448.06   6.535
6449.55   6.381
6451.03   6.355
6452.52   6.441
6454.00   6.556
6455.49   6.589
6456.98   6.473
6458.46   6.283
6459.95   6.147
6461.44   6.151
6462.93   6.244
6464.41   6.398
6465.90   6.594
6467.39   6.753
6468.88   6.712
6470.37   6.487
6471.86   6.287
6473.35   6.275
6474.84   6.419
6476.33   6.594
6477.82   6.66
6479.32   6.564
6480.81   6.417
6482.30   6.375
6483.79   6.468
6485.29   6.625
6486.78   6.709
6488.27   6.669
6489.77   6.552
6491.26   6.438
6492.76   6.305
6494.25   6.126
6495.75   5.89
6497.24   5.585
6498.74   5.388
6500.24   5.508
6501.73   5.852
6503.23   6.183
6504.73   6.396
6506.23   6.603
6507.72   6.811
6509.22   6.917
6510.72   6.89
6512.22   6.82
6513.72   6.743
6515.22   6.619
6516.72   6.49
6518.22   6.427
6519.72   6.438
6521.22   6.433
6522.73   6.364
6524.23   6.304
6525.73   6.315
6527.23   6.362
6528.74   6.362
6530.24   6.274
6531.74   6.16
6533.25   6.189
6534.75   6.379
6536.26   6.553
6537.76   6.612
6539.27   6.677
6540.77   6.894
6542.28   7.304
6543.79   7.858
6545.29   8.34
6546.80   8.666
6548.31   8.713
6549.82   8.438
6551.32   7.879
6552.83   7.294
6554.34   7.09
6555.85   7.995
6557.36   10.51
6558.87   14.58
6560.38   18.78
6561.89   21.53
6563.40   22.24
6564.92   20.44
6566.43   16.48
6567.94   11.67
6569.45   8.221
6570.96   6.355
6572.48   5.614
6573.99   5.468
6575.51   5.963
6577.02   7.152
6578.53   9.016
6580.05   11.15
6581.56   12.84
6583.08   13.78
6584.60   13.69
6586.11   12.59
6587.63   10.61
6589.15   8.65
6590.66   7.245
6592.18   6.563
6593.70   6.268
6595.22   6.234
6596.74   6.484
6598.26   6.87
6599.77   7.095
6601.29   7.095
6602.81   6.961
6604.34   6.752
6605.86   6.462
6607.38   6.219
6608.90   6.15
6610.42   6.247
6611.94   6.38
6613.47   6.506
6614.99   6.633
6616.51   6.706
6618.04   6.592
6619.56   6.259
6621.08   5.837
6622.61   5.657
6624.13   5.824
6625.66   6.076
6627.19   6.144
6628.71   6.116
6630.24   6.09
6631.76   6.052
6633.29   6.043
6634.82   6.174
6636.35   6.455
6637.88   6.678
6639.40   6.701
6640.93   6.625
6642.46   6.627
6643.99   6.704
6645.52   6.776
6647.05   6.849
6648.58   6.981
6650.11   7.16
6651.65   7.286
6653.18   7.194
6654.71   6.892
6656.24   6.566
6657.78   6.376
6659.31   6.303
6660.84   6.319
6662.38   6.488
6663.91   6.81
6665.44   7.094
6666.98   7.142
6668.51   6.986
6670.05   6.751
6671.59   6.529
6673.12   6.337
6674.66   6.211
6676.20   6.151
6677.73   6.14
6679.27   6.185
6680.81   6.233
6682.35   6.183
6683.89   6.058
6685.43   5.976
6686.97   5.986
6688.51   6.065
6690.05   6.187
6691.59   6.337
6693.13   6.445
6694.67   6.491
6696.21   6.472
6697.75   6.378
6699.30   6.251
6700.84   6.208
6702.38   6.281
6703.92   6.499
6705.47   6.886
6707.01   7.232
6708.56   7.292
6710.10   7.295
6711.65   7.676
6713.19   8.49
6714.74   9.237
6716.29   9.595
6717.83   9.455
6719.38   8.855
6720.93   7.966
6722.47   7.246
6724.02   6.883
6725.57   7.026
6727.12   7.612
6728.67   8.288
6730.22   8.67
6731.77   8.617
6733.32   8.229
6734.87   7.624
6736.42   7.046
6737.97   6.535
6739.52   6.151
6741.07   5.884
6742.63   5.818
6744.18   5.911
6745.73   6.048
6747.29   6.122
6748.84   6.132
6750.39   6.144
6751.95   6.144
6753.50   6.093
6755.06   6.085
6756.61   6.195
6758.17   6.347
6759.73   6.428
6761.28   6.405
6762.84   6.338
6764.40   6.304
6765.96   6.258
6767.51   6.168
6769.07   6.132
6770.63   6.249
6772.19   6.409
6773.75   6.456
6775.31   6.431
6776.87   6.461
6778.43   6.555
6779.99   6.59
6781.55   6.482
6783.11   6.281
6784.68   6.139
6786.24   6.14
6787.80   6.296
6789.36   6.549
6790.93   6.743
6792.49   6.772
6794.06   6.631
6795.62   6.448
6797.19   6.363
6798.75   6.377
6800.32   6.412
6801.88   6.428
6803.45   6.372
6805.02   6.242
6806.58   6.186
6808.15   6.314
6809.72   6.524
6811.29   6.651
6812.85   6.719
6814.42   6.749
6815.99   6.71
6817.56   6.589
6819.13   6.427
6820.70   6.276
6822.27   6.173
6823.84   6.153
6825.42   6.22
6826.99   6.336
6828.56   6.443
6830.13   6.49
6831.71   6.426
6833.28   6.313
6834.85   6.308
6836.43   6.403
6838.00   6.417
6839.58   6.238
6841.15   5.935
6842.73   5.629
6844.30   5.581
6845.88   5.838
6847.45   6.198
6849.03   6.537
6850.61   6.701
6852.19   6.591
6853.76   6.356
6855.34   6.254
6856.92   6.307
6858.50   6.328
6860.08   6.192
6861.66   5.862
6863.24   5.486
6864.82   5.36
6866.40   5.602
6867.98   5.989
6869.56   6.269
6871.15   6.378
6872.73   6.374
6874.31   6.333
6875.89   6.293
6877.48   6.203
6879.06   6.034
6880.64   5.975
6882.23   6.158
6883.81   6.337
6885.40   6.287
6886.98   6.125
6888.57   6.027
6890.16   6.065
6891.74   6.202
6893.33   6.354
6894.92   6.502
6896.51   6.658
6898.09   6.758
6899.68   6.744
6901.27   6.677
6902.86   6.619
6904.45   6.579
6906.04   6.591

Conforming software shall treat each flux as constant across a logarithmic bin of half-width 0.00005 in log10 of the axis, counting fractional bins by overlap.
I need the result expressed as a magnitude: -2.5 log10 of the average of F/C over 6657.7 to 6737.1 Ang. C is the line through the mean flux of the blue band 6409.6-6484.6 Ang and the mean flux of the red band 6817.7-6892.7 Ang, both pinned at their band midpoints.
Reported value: -0.12 mag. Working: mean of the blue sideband 6.5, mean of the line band 7.03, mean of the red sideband 6.18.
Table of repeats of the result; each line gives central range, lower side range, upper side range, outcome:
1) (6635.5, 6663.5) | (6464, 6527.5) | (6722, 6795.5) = -0.033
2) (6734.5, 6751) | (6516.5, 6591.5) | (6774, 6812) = 0.123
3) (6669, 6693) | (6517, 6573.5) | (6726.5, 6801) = 0.204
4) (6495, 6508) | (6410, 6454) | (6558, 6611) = 0.329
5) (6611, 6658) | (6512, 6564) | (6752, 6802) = 0.174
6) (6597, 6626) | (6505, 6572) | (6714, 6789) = 0.250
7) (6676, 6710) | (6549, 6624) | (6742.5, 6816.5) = 0.188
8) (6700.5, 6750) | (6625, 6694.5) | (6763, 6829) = -0.141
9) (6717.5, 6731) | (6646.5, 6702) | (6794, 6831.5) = -0.224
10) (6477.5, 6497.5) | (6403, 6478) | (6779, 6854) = 0.014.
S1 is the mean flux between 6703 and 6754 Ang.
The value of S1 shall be 7.3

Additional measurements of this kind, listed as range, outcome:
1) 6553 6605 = 10.3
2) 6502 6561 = 7.47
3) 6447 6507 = 6.35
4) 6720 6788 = 6.63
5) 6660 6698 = 6.4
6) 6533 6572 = 10.4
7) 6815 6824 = 6.41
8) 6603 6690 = 6.44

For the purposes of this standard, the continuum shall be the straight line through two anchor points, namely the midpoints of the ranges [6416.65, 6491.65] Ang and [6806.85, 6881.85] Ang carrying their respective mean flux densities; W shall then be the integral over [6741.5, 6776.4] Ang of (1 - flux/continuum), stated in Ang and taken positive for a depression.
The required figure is 0.5 Ang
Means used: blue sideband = 6.52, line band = 6.21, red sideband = 6.24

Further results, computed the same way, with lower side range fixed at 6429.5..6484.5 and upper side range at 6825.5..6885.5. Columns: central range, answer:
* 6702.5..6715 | -2.24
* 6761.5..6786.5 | -0.37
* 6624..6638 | 0.49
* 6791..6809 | -0.57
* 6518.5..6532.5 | 0.30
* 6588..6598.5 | -1.02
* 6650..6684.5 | -1.22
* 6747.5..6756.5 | 0.21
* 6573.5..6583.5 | -4.46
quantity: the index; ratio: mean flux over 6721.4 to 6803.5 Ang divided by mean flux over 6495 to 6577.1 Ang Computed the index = 0.80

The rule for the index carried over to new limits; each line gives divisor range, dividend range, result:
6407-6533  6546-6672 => 1.27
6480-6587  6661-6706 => 0.77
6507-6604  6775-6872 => 0.72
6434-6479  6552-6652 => 1.29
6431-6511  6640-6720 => 1.06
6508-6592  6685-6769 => 0.76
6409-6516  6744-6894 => 0.97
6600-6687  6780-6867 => 0.97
